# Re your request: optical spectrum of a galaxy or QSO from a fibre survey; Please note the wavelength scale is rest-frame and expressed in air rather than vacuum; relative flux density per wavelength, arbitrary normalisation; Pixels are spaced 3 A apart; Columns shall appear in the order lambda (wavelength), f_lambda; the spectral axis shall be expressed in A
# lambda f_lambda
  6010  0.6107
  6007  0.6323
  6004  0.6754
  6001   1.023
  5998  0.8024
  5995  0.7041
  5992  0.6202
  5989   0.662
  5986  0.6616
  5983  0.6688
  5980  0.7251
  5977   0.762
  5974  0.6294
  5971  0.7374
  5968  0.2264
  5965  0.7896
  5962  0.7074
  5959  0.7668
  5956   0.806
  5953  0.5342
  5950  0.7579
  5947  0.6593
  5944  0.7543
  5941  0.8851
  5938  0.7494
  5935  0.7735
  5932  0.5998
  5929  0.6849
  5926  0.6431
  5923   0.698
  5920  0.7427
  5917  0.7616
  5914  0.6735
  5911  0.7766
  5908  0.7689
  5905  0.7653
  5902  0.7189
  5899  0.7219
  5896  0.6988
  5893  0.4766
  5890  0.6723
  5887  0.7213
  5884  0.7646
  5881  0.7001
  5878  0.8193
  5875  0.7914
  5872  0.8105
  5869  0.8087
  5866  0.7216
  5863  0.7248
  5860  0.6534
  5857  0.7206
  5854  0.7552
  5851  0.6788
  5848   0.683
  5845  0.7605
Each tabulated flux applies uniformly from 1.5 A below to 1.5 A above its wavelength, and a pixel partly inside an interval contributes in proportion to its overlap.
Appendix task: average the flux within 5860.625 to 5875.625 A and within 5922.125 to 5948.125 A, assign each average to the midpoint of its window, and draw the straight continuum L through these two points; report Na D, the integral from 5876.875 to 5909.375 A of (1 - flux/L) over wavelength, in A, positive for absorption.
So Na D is 1.6 A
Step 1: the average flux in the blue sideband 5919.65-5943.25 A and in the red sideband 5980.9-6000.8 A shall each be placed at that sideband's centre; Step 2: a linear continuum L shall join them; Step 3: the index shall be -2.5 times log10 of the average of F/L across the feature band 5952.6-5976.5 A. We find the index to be 0.09 mag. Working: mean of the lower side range 0.722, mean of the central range 0.66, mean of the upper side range 0.71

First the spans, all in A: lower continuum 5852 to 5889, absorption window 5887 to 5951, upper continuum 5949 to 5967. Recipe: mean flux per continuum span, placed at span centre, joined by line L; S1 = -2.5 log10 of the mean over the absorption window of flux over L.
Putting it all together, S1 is 0.021 mag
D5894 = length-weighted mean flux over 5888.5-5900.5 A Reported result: 0.642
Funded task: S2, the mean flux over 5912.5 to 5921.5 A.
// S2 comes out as 0.726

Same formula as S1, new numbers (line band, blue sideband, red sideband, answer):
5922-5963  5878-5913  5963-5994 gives -0.06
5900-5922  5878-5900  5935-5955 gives -0.06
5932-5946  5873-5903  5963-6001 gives -0.11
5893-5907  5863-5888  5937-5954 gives 0.08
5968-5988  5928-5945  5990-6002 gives 0.16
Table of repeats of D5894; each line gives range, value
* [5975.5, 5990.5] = 0.696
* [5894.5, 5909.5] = 0.735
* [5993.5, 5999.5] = 0.753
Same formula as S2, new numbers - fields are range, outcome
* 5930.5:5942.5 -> 0.752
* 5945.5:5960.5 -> 0.705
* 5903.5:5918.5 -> 0.749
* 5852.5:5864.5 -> 0.714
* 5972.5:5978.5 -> 0.696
